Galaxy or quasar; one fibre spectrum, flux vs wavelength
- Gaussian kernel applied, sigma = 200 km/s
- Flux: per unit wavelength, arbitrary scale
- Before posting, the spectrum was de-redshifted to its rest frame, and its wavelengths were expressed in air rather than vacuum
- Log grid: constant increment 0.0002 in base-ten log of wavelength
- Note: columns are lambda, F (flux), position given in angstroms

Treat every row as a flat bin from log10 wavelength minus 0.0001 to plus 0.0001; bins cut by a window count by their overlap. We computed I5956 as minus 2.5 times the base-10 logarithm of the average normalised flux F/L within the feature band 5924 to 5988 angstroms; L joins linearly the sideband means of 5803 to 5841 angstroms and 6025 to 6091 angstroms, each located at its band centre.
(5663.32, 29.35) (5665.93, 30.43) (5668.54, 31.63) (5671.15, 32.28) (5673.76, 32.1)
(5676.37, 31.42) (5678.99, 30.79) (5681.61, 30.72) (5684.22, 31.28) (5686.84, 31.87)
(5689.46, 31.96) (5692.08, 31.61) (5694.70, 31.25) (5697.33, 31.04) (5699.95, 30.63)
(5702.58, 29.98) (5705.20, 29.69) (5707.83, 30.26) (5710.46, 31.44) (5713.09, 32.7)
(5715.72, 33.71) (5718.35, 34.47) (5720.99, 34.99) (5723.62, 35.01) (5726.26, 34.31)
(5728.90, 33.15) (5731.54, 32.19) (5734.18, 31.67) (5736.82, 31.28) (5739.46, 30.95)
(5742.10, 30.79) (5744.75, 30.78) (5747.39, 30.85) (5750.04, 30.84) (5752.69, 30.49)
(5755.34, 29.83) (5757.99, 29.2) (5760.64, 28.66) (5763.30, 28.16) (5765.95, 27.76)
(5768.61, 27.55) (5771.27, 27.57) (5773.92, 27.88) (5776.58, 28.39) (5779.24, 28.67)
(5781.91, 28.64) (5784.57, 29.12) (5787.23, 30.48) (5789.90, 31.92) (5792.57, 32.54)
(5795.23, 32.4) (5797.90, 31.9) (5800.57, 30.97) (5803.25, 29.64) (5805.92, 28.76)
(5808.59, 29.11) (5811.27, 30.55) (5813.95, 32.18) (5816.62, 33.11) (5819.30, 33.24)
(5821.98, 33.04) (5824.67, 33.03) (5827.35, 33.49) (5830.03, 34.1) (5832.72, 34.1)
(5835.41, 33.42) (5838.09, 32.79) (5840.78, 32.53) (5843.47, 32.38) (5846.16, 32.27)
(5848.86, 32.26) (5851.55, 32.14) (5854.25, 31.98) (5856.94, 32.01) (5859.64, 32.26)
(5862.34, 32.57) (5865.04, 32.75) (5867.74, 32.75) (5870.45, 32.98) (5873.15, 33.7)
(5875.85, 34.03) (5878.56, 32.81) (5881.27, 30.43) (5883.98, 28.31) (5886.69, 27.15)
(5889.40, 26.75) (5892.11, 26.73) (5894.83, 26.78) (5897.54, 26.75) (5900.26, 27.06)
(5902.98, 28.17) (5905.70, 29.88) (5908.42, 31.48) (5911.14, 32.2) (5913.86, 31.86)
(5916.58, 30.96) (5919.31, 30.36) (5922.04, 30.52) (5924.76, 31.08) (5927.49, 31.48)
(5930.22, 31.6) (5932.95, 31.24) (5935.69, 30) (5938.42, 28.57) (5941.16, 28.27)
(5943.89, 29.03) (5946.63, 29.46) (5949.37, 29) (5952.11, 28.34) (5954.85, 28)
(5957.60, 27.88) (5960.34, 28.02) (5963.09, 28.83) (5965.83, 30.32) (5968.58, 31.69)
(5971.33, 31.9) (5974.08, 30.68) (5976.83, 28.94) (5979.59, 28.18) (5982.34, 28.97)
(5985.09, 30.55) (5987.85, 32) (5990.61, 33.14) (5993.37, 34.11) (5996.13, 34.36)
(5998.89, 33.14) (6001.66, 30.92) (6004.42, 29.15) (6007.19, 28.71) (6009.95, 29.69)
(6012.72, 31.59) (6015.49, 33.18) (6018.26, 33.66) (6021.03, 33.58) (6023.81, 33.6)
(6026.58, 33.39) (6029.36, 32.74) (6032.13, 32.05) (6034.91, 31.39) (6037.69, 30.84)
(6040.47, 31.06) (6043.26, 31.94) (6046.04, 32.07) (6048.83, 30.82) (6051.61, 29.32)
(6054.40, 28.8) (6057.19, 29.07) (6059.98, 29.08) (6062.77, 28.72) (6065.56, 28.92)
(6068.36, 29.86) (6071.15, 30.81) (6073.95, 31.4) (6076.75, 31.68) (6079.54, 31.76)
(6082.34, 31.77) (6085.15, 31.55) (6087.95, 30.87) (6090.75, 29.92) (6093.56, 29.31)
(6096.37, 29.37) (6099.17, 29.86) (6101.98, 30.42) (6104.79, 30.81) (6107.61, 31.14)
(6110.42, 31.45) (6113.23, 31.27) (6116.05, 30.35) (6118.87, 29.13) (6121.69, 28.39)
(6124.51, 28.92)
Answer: 0.06 mag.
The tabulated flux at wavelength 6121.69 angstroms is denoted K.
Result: 28.39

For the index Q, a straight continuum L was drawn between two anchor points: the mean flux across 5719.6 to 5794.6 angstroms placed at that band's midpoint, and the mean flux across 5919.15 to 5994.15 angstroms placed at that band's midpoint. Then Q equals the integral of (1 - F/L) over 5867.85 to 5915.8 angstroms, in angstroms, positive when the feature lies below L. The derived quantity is 0.4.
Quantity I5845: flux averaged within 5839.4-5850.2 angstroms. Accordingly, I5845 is 32.3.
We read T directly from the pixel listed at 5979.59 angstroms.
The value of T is 28.18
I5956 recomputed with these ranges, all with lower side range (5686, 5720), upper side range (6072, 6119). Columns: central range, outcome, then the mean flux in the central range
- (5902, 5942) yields 0.020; 30.6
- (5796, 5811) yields 0.043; 30.2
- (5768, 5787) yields 0.110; 28.4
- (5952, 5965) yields 0.101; 28.3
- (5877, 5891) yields 0.076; 29.1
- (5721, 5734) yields -0.069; 33.6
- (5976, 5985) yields 0.074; 29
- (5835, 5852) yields -0.042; 32.5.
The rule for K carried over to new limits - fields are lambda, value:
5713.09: 32.7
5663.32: 29.35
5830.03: 34.1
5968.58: 31.69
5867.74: 32.75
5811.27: 30.55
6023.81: 33.6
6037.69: 30.84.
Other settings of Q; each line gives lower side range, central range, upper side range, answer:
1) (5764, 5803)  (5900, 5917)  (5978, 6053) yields 0.18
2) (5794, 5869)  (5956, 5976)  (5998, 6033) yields 1.35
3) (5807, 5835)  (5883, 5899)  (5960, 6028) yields 2.51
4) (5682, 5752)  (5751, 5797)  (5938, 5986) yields 2.70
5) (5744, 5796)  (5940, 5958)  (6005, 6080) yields 1.14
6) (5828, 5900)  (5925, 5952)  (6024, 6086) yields 1.17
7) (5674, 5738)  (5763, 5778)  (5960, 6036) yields 1.88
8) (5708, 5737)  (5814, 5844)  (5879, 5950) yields -2.00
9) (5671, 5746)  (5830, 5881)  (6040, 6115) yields -2.34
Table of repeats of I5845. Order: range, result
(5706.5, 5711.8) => 30.8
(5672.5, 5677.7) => 31.7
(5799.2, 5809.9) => 29.6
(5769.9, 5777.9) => 28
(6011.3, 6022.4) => 33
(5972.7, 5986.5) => 29.5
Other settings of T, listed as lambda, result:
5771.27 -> 27.57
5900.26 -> 27.06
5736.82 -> 31.28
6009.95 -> 29.69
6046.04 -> 32.07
